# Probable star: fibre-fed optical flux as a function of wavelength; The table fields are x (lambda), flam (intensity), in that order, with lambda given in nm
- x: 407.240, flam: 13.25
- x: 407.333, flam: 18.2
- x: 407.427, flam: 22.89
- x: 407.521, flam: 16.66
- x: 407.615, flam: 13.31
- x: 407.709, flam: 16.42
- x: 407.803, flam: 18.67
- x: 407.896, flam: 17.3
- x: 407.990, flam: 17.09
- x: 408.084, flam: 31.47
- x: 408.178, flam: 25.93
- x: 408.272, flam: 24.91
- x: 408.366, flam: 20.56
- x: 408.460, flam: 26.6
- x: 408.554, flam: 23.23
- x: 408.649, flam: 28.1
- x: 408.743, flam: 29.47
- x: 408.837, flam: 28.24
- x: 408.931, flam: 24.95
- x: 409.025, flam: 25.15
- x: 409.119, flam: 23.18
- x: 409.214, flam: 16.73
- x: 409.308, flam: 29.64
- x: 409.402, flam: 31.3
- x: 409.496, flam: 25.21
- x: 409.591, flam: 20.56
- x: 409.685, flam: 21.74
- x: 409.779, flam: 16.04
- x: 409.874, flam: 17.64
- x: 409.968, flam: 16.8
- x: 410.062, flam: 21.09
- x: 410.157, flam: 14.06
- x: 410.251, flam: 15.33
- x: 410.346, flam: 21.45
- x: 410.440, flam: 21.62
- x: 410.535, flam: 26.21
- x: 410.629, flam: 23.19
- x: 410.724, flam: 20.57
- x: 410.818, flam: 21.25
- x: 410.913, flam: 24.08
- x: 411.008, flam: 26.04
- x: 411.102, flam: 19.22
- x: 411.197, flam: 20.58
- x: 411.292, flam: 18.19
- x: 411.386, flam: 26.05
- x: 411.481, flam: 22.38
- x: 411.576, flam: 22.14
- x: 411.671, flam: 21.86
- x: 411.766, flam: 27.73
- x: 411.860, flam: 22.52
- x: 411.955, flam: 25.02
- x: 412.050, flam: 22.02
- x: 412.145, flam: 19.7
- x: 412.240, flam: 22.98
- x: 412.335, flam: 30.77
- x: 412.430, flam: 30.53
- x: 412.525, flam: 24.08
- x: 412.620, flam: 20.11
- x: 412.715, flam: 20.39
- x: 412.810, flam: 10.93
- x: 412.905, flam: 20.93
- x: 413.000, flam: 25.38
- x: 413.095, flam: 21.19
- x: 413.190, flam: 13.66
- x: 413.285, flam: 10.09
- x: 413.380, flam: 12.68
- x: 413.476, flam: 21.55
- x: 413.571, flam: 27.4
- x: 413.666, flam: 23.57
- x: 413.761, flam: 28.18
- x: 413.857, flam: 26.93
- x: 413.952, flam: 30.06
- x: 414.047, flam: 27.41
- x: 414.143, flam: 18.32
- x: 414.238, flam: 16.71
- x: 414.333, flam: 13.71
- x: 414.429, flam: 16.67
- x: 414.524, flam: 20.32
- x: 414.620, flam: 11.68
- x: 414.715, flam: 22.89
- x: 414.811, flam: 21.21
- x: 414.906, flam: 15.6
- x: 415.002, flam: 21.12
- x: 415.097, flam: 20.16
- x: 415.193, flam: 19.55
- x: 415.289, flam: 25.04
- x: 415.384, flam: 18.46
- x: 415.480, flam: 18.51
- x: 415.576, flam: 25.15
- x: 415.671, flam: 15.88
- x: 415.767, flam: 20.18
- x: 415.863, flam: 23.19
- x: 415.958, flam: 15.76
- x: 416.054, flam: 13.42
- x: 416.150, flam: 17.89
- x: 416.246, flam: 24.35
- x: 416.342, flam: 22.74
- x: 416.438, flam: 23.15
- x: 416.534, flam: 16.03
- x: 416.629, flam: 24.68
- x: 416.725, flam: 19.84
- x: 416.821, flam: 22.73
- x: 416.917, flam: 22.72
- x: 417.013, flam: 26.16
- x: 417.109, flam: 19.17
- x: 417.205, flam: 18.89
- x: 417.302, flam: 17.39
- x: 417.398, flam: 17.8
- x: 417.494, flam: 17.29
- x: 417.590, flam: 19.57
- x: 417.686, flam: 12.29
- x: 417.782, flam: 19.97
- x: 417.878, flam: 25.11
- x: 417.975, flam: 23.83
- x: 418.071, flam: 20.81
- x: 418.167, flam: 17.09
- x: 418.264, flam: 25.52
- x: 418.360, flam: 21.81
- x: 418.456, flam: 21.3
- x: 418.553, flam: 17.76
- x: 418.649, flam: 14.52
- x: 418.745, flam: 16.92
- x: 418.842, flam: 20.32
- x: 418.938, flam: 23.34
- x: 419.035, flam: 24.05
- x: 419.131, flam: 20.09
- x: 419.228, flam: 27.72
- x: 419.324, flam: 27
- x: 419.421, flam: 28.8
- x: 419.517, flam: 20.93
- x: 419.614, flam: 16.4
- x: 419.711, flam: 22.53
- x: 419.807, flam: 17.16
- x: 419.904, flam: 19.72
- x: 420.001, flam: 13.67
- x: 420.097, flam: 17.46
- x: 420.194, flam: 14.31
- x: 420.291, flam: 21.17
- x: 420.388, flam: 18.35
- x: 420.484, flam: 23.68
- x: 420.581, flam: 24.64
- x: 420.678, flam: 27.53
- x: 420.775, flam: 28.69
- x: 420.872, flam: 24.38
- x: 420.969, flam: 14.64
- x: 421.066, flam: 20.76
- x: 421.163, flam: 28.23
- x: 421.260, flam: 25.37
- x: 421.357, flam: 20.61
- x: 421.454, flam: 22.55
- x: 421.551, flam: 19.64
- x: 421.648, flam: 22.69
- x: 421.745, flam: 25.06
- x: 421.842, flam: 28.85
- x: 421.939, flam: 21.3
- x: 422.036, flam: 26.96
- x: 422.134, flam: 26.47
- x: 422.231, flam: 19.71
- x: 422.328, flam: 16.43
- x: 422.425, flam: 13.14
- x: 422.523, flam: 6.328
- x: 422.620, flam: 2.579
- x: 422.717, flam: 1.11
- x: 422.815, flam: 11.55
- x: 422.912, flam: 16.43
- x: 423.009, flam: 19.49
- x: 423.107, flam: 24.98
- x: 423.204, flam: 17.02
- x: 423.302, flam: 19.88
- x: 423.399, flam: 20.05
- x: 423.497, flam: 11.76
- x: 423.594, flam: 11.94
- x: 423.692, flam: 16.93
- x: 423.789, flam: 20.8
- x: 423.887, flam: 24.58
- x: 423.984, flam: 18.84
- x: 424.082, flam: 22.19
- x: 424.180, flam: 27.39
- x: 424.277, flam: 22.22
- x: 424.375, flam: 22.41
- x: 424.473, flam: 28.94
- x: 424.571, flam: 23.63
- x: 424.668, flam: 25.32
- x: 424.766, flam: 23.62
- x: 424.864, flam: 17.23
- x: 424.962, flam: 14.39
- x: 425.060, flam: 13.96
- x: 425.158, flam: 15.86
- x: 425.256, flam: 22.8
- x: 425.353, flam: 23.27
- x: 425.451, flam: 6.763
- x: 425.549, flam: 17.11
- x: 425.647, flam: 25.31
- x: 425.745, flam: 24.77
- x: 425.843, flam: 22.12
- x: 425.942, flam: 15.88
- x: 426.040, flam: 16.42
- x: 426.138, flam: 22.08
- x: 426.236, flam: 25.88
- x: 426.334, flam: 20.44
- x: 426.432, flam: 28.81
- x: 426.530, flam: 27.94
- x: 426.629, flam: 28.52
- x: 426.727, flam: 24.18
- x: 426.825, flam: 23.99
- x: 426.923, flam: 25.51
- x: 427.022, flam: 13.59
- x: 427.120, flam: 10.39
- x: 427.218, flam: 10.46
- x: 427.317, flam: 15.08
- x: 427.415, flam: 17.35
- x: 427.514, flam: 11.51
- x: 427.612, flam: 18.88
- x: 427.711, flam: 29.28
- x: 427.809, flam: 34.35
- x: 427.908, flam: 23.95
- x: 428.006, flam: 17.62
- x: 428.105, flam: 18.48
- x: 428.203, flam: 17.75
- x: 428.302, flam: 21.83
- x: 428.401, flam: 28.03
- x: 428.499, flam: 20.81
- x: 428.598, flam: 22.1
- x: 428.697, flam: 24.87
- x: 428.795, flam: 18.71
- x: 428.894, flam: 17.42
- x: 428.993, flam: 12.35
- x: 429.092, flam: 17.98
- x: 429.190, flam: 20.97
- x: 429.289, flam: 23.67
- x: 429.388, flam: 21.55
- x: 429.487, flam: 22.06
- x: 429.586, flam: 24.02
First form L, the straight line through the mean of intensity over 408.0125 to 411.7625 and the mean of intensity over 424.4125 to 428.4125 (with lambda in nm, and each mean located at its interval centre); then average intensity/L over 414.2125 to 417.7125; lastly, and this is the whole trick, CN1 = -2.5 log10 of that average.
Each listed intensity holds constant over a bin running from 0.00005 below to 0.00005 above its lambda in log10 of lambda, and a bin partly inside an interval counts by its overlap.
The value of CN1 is 0.138 mag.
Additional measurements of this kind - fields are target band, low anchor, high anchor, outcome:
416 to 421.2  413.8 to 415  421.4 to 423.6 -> -0.105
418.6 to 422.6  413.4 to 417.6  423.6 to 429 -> -0.022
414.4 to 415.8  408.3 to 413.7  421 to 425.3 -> 0.094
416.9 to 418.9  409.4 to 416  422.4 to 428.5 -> 0.034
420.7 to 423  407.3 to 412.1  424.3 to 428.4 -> 0.096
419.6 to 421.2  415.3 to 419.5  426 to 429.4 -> -0.002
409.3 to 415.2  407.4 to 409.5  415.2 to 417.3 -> 0.032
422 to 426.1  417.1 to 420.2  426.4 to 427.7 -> 0.080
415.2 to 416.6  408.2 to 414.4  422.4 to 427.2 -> 0.063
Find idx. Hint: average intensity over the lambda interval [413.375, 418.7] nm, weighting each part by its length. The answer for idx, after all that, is 20.4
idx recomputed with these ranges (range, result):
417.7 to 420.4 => 20.6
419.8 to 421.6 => 21.3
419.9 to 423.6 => 19.3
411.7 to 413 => 23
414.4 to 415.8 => 19.5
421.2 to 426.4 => 19.5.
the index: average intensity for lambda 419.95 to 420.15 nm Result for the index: 15.6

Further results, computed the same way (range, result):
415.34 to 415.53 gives 18.5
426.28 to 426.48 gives 24.7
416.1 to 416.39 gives 21.6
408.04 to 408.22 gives 28.7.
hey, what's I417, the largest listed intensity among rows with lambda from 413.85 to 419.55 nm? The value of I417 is 30.06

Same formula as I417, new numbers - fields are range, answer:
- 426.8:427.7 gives 25.51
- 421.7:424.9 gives 28.94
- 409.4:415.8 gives 31.3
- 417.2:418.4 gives 25.52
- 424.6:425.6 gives 25.32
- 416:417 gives 24.68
